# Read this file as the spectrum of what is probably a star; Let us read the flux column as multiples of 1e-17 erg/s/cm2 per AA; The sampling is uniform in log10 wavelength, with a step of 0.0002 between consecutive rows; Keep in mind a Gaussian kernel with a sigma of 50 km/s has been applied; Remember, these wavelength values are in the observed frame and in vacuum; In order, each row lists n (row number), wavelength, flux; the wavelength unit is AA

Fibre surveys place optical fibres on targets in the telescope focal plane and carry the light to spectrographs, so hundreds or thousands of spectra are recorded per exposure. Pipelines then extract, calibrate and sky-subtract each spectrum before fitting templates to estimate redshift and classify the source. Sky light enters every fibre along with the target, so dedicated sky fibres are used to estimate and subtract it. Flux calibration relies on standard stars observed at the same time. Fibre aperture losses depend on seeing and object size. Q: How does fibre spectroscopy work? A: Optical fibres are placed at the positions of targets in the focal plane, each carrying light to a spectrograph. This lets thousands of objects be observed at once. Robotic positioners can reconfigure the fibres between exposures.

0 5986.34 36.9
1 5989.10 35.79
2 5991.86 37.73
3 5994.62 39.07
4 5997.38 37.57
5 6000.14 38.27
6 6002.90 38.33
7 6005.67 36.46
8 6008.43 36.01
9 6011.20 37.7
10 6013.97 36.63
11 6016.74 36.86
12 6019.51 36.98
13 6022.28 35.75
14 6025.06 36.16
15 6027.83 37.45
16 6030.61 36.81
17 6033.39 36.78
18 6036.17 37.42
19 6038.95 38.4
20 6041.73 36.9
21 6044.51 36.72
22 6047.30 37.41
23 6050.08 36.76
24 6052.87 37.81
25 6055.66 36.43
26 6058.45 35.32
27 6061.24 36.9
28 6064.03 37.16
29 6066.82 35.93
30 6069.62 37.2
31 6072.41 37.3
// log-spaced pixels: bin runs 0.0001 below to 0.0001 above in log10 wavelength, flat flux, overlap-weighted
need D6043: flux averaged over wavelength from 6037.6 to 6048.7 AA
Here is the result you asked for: 37.4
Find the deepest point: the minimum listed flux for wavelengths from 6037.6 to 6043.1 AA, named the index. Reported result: 36.9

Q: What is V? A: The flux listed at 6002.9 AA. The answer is 38.33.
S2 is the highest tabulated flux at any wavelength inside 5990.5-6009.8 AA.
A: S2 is 39.07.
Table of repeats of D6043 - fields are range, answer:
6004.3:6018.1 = 36.7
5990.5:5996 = 38.4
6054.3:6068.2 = 36.4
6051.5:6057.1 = 37.1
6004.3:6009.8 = 36.3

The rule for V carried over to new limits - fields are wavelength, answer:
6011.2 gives 37.7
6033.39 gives 36.78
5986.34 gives 36.9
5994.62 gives 39.07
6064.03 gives 37.16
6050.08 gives 36.76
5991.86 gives 37.73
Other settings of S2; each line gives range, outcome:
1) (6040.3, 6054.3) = 37.81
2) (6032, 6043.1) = 38.4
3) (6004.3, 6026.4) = 37.7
